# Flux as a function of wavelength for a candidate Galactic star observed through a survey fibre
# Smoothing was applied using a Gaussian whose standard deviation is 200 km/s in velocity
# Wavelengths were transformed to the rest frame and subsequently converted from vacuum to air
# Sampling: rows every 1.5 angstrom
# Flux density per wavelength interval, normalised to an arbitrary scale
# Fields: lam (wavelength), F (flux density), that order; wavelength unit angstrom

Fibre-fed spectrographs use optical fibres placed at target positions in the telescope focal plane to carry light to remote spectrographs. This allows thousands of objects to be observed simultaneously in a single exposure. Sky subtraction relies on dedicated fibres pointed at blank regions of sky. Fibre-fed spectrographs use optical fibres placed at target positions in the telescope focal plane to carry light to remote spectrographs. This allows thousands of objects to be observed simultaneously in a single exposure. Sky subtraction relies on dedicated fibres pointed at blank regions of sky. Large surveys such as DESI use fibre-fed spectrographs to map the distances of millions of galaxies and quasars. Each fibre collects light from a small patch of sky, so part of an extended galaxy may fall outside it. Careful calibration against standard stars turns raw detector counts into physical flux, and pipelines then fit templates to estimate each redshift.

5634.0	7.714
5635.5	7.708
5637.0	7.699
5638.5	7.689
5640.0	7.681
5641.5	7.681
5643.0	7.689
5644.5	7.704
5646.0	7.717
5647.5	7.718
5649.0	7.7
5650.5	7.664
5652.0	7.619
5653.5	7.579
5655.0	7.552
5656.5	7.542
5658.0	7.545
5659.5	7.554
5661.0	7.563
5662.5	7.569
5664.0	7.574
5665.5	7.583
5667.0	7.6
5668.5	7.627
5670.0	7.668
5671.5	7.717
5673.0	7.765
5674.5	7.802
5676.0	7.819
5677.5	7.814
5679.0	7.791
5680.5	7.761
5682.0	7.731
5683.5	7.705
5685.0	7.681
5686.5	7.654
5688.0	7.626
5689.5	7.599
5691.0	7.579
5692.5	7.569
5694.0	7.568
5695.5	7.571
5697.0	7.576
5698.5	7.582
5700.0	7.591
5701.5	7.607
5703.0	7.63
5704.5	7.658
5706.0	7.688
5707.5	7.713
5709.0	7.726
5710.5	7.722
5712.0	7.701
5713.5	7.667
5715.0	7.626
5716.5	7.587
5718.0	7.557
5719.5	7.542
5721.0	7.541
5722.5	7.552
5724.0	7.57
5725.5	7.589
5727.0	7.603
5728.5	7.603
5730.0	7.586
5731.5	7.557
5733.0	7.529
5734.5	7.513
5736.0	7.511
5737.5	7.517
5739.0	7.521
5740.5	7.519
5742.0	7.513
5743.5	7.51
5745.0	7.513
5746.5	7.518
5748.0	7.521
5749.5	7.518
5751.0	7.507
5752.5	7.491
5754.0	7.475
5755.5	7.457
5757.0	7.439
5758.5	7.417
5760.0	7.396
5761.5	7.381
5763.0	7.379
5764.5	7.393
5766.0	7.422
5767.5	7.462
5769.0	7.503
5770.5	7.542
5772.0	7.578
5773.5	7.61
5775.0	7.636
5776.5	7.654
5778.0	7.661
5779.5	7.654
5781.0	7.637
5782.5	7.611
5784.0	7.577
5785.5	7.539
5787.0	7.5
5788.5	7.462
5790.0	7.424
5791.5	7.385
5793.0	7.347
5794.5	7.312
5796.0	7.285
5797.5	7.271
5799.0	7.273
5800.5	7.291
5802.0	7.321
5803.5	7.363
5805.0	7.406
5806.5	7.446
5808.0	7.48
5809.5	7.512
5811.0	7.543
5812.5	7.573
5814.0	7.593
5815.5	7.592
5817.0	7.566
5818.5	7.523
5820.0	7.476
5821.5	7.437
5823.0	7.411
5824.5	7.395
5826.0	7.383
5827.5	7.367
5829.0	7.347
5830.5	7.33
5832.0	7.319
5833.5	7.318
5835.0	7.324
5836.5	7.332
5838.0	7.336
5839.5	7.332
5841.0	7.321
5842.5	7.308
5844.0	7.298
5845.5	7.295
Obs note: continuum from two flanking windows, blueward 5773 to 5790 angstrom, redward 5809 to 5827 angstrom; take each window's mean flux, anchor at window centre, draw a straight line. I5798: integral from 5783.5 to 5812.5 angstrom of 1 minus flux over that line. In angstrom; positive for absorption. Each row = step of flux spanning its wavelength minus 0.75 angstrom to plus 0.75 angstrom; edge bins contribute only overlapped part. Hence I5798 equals 0.5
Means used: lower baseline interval 7.59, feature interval 7.41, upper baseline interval 7.5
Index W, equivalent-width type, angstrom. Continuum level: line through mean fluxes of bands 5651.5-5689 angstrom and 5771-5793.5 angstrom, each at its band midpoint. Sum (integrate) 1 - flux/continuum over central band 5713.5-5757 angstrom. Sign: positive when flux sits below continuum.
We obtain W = 0.34 angstrom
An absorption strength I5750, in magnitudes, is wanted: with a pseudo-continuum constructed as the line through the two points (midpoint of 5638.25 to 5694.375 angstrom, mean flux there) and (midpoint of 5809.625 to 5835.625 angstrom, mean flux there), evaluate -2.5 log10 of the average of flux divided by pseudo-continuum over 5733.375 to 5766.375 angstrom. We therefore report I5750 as 0.01 mag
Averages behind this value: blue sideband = 7.66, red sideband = 7.44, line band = 7.48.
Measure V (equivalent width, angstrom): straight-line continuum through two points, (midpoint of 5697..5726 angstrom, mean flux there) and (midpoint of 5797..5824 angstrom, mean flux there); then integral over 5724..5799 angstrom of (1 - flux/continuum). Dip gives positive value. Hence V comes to 0.4 angstrom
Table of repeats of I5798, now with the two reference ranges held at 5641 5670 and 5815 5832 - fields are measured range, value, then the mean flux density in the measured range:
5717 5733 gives -0.1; 7.57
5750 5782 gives -0.1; 7.51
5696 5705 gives 0.0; 7.6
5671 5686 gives -0.3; 7.76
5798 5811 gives 0.1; 7.39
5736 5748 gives 0.0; 7.52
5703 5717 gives -0.2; 7.68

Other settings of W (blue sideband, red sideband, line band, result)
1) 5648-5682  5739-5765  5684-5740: -0.33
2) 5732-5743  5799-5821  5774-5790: -0.21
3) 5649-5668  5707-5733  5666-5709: -0.40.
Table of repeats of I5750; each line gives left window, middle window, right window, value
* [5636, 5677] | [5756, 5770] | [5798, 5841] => 0.010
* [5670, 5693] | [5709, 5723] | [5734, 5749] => -0.003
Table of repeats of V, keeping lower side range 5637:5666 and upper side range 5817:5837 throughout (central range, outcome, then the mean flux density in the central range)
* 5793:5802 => 0.2 angstrom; 7.29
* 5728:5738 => 0.0 angstrom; 7.54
